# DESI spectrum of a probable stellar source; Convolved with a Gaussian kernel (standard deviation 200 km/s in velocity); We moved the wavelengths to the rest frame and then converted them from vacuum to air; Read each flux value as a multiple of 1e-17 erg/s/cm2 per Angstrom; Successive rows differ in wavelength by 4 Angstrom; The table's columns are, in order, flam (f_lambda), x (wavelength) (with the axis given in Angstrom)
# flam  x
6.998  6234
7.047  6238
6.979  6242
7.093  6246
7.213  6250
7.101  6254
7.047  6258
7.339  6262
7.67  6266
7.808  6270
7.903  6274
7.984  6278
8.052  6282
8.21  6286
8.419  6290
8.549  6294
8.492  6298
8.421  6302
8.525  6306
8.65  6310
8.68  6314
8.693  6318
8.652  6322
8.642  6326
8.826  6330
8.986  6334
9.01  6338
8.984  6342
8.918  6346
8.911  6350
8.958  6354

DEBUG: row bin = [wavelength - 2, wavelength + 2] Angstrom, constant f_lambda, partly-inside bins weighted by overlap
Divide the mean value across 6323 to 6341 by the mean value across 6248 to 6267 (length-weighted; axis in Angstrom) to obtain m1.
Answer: 1.2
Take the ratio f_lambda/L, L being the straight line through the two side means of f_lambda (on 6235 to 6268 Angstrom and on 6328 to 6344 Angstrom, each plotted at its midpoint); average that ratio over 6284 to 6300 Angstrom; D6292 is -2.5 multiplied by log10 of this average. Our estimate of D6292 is -0.05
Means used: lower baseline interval 7.18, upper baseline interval 8.95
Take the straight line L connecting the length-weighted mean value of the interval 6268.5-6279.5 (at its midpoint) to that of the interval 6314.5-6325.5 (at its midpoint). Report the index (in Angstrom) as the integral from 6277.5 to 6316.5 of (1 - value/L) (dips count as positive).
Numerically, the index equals -0.6 Angstrom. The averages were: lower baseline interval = 7.9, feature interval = 8.42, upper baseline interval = 8.67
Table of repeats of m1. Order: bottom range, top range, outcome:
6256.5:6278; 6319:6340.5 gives 1.16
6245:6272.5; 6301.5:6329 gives 1.17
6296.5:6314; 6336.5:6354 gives 1.05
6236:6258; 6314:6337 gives 1.24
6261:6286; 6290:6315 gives 1.09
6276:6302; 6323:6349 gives 1.07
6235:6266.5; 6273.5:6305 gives 1.16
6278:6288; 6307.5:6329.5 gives 1.07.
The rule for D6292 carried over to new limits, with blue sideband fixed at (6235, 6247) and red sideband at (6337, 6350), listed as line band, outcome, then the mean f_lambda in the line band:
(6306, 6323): -0.031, 8.65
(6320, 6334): -0.012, 8.75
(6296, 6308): -0.039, 8.48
